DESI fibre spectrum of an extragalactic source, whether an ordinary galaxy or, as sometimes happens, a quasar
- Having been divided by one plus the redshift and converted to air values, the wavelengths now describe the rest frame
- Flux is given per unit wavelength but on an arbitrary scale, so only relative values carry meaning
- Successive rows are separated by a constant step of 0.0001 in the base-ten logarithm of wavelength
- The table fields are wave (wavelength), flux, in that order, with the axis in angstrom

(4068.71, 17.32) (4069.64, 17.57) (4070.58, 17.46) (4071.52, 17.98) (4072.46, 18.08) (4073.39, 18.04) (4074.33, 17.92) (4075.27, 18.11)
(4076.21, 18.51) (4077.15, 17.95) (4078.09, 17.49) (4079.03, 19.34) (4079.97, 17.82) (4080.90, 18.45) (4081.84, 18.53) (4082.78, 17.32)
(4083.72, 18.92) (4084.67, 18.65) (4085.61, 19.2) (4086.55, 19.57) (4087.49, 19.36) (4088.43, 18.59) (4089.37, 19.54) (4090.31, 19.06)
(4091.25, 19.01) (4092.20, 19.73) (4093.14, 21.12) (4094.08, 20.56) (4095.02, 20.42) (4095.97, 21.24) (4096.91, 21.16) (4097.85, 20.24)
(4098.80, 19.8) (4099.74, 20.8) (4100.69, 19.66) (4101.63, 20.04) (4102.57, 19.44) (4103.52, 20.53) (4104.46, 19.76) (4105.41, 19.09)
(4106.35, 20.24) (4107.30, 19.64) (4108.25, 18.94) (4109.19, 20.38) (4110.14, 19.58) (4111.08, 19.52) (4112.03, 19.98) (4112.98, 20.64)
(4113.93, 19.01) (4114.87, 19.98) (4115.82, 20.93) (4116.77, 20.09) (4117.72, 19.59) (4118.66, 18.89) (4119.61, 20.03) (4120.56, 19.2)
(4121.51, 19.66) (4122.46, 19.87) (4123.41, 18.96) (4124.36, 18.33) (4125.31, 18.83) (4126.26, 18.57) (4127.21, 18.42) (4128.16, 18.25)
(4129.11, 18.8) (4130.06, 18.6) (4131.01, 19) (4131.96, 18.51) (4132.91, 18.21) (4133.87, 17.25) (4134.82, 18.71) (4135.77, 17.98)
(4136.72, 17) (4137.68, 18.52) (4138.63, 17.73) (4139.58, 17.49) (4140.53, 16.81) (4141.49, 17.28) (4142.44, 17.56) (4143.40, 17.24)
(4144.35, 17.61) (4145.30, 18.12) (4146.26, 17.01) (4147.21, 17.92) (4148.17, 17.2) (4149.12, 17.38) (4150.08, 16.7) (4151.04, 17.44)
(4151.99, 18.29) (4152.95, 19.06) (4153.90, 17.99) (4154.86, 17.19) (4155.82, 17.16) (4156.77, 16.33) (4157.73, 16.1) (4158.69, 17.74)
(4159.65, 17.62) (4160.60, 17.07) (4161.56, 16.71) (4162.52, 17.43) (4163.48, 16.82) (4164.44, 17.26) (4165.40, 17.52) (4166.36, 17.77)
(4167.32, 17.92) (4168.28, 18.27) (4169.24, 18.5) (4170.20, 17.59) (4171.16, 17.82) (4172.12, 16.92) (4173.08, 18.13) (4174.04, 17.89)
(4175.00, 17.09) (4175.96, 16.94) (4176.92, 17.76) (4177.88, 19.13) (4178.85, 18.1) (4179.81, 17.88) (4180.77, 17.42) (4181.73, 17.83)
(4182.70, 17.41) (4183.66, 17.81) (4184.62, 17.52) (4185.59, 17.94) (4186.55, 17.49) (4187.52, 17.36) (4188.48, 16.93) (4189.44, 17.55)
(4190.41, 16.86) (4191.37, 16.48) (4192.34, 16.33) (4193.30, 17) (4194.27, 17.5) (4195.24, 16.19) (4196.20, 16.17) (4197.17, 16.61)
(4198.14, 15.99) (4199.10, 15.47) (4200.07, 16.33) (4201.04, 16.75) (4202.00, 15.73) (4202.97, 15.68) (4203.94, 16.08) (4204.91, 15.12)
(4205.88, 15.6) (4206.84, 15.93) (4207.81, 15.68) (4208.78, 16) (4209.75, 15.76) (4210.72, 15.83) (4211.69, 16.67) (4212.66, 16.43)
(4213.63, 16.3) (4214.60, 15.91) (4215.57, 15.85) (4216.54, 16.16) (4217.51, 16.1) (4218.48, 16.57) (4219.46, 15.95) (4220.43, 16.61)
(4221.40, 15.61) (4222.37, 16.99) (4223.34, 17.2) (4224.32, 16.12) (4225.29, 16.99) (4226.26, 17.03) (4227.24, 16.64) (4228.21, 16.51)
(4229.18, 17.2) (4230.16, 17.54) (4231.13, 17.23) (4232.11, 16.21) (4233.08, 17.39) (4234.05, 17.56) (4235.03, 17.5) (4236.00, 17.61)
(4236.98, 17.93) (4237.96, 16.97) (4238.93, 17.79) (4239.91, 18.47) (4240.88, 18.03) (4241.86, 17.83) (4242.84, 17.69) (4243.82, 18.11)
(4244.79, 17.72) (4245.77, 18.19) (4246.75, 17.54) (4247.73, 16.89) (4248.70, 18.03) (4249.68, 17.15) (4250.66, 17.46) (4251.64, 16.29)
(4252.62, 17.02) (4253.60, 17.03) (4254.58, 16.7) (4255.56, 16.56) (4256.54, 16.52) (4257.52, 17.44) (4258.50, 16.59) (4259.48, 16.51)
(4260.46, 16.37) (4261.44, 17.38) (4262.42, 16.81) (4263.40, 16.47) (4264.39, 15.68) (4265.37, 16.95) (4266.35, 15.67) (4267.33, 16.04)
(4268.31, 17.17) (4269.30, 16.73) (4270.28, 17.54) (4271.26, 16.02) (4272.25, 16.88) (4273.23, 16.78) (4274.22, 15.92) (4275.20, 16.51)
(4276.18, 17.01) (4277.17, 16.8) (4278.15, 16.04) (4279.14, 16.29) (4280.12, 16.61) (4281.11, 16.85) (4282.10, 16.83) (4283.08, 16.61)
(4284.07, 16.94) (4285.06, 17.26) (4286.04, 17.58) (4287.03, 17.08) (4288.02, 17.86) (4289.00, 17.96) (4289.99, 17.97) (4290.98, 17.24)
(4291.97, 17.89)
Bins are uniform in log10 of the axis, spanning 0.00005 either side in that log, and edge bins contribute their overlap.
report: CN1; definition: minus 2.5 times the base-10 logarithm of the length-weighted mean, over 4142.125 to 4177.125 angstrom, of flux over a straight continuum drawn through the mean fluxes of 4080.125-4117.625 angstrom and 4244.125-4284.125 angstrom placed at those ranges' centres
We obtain 0.069 mag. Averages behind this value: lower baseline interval 19.7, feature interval 17.5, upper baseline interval 16.8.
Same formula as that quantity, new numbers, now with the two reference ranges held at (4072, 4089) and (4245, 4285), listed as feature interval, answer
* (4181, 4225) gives 0.06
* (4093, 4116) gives -0.11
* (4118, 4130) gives -0.05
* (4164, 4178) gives -0.01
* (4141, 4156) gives 0.02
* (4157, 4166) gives 0.04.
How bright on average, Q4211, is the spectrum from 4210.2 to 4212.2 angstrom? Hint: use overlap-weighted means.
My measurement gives 16.2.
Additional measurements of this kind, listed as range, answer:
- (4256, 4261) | 16.7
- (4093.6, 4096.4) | 20.7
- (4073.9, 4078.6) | 18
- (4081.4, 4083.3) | 17.9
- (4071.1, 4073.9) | 18.1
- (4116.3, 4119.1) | 19.6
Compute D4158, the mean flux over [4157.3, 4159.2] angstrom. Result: 16.9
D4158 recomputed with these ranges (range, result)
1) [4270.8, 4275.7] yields 16.4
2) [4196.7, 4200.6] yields 16.1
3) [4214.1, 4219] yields 16.1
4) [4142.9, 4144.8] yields 17.4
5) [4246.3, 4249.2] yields 17.5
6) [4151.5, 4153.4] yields 18.7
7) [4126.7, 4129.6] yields 18.5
